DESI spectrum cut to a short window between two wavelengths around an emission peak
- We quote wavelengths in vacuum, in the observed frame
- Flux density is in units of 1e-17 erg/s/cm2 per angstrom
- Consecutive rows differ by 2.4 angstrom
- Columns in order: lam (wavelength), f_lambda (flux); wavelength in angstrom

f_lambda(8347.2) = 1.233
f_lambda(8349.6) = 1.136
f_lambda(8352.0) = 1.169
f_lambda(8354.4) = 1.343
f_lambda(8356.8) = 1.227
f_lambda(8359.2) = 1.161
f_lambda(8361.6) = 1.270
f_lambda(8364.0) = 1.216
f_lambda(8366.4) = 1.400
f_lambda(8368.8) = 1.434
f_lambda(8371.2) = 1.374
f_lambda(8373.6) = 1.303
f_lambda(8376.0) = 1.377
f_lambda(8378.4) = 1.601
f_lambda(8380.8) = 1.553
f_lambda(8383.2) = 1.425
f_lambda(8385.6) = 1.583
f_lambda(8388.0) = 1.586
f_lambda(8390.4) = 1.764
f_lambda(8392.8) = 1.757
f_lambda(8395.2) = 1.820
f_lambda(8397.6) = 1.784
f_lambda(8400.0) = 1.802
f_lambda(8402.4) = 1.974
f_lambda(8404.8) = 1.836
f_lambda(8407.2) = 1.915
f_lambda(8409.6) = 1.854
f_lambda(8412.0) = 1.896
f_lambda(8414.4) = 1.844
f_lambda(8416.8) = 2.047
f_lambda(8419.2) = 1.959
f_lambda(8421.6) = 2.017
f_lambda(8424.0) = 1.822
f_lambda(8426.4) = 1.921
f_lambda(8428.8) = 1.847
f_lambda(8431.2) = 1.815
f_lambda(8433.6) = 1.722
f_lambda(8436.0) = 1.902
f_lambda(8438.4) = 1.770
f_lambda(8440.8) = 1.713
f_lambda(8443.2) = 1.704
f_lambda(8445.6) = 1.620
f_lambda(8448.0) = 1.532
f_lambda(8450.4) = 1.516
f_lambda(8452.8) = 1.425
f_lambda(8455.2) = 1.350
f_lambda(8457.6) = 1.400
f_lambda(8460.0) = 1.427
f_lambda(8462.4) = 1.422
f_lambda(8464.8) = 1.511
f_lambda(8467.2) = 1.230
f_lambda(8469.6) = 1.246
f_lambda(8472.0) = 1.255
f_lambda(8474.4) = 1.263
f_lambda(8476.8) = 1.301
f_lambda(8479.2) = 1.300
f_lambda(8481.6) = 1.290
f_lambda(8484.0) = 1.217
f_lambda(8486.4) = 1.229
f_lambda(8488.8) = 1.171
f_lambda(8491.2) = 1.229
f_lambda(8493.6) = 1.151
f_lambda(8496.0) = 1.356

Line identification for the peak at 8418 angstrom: Mg II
